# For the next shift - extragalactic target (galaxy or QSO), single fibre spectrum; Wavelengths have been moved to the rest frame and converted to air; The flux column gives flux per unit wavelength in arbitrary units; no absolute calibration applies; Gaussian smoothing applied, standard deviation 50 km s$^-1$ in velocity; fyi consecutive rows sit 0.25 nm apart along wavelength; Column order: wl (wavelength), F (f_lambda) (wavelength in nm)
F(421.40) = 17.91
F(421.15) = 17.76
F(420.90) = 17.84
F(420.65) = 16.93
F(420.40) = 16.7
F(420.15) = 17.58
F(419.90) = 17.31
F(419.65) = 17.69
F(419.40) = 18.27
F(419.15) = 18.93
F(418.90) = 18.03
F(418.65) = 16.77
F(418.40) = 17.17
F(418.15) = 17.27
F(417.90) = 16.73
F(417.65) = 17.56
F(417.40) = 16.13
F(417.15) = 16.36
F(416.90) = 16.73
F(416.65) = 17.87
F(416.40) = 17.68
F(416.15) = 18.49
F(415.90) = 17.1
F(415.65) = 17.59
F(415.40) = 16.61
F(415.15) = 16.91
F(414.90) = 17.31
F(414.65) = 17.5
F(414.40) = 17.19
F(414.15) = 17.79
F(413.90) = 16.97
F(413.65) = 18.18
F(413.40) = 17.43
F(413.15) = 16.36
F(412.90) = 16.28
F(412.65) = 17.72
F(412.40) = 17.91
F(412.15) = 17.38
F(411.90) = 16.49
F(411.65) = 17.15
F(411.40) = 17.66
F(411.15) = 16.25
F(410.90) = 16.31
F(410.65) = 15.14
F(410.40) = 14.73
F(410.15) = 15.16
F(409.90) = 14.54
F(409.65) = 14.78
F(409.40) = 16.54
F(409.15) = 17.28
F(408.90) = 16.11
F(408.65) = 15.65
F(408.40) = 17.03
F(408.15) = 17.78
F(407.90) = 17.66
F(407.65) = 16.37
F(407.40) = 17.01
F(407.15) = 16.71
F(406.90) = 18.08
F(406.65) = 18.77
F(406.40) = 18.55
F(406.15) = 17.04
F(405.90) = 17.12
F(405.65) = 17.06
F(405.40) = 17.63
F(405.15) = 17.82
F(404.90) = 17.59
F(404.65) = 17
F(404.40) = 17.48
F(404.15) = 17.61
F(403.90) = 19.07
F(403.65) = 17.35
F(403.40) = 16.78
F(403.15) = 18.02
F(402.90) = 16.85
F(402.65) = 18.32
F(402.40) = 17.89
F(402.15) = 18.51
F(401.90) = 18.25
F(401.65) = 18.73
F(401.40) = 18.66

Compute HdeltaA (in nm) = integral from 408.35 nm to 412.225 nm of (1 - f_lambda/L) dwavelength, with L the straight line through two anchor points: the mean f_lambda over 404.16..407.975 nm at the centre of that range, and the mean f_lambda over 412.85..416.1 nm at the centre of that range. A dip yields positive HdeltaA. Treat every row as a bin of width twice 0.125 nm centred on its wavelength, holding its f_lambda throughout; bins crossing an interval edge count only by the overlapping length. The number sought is 0.28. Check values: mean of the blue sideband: 17.5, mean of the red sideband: 17.2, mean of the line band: 16.1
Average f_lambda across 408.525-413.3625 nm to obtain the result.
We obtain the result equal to 16.3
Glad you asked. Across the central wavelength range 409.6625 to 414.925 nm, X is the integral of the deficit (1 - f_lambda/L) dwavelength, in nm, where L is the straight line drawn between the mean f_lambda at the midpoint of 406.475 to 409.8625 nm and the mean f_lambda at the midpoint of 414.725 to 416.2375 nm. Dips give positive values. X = 0.14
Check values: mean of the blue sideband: 16.9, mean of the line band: 16.7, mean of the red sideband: 17.3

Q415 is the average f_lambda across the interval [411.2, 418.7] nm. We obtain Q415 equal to 17.2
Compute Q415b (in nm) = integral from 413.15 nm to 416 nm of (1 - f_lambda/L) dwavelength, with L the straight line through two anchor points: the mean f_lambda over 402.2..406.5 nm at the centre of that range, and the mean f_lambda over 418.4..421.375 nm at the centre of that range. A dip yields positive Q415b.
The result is 0.05 nm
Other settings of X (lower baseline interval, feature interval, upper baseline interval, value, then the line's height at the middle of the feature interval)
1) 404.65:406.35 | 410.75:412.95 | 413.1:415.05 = 0.05 nm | 17.4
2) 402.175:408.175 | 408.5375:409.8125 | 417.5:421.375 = 0.11 nm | 17.6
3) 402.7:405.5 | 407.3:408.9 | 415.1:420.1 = 0.06 nm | 17.5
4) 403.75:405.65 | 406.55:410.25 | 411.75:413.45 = 0.17 nm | 17.4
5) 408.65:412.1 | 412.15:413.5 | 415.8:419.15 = -0.06 nm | 16.5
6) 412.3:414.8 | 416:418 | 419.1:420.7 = 0.03 nm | 17.5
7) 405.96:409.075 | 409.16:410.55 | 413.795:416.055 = 0.15 nm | 17.2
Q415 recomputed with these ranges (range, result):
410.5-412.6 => 16.8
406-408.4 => 17.5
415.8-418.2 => 17.2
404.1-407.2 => 17.6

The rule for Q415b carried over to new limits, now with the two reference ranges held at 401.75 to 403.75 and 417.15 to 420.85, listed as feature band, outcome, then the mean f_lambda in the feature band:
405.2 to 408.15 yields 0.03 nm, 17.5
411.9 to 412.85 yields 0.01 nm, 17.4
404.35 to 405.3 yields 0.01 nm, 17.5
